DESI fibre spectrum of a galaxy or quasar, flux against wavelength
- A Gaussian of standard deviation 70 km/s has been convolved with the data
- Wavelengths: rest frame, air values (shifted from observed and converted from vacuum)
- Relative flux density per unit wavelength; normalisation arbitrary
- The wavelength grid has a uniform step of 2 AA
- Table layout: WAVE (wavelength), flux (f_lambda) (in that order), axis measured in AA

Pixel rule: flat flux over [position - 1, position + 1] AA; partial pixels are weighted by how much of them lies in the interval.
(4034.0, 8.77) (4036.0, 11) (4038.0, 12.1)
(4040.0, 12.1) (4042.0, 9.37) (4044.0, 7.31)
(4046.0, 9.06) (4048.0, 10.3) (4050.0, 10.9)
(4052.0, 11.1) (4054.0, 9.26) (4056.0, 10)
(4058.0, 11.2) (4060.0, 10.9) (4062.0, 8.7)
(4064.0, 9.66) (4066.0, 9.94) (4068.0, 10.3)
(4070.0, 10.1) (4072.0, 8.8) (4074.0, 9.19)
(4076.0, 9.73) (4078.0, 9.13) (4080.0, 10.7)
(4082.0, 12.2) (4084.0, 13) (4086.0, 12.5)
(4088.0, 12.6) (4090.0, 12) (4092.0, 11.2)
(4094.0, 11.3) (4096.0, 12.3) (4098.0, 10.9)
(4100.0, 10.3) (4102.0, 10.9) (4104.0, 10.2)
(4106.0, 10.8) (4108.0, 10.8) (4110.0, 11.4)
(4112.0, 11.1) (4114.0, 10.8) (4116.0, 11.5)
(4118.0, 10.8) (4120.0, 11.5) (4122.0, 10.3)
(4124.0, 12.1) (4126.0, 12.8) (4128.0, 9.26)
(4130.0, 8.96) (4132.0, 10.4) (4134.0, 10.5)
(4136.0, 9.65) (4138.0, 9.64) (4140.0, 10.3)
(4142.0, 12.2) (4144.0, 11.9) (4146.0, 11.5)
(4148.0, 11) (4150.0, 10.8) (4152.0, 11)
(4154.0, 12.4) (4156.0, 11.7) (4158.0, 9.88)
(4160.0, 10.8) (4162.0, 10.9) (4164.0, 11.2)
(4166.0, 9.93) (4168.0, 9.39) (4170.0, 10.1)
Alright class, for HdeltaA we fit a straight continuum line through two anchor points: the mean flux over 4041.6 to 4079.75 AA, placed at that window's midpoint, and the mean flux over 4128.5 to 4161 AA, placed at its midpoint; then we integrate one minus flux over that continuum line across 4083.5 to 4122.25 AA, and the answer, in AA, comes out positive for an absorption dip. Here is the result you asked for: -4.0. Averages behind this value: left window 9.76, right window 10.8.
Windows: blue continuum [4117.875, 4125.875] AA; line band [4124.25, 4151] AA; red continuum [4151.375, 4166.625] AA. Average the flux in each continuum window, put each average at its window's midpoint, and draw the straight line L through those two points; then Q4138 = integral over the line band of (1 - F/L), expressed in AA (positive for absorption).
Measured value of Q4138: 1.2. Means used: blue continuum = 11.4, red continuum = 11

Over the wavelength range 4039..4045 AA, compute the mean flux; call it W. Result 9.59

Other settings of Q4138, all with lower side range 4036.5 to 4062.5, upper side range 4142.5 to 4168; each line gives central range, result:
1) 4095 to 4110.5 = -0.4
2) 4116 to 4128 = -0.6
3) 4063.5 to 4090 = -0.6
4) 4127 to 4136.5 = 1.0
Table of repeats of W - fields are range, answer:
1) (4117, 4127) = 11.5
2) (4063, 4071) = 10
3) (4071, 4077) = 9.24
